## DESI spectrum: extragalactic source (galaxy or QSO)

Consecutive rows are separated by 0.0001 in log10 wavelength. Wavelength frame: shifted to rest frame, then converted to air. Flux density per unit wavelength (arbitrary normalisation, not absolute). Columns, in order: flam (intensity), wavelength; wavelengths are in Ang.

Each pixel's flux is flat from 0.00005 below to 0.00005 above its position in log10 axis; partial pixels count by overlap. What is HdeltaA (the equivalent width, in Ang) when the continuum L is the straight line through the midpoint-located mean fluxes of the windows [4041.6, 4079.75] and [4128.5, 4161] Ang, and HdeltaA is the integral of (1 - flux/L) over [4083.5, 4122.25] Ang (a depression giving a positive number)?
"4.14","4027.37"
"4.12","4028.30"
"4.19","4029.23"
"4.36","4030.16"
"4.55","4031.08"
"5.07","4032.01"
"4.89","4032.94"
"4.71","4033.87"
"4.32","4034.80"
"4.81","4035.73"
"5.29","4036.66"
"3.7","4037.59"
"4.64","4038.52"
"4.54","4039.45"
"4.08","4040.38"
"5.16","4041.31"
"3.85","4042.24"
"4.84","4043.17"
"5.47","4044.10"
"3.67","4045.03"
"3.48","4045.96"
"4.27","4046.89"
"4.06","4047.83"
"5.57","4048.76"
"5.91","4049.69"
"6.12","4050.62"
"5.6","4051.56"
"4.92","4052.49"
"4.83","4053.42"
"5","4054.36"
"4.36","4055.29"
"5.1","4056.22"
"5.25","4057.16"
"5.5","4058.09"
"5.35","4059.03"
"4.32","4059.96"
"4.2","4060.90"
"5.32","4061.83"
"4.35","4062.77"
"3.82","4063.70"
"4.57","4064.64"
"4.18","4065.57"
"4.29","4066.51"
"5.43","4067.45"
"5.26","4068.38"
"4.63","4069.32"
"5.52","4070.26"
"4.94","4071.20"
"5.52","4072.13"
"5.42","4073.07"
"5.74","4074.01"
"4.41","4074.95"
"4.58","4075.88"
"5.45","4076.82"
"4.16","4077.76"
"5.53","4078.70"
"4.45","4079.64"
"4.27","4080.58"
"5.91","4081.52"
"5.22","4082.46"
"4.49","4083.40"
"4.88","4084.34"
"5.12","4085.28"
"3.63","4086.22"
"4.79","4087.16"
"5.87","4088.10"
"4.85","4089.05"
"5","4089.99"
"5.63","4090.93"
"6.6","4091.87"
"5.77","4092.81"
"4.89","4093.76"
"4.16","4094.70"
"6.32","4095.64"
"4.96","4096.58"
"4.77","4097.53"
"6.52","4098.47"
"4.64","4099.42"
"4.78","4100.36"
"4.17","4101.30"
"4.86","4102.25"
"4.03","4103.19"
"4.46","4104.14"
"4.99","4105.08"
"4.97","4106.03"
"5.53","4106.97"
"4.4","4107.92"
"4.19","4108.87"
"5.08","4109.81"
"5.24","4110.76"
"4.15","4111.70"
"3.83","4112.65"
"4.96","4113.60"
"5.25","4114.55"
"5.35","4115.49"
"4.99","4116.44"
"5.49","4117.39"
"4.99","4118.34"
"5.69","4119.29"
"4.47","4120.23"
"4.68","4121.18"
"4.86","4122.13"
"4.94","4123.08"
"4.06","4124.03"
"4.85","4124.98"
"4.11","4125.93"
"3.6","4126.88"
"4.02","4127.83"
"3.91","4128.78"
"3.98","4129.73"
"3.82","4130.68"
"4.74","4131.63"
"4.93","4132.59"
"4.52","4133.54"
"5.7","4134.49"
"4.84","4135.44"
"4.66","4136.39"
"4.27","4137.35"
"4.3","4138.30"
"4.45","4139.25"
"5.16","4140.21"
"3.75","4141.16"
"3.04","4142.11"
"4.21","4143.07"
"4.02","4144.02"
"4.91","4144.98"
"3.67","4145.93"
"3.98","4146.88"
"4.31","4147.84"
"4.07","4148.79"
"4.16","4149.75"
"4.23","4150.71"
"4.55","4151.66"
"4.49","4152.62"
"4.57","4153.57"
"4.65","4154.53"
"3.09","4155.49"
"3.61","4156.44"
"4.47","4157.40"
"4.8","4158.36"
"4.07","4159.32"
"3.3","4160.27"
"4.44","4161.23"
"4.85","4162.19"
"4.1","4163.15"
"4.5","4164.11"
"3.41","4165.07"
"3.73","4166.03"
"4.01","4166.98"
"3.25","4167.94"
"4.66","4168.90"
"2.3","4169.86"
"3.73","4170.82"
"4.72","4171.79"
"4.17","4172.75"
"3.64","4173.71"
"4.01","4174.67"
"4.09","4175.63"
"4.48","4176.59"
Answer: -3.4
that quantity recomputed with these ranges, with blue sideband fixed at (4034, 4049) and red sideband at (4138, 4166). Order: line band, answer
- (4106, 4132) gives -2.3 Ang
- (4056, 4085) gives -3.4 Ang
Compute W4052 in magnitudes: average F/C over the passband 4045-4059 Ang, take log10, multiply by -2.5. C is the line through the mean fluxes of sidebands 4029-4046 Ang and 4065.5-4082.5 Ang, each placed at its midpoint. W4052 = -0.05 mag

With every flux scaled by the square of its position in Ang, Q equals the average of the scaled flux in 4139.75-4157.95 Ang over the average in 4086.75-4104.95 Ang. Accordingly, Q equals 0.8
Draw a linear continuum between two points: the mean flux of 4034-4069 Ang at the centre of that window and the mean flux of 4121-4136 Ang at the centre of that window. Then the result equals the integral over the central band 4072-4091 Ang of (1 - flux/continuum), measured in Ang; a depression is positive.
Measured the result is -1.39 Ang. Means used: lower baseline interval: 4.74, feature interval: 4.97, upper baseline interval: 4.47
